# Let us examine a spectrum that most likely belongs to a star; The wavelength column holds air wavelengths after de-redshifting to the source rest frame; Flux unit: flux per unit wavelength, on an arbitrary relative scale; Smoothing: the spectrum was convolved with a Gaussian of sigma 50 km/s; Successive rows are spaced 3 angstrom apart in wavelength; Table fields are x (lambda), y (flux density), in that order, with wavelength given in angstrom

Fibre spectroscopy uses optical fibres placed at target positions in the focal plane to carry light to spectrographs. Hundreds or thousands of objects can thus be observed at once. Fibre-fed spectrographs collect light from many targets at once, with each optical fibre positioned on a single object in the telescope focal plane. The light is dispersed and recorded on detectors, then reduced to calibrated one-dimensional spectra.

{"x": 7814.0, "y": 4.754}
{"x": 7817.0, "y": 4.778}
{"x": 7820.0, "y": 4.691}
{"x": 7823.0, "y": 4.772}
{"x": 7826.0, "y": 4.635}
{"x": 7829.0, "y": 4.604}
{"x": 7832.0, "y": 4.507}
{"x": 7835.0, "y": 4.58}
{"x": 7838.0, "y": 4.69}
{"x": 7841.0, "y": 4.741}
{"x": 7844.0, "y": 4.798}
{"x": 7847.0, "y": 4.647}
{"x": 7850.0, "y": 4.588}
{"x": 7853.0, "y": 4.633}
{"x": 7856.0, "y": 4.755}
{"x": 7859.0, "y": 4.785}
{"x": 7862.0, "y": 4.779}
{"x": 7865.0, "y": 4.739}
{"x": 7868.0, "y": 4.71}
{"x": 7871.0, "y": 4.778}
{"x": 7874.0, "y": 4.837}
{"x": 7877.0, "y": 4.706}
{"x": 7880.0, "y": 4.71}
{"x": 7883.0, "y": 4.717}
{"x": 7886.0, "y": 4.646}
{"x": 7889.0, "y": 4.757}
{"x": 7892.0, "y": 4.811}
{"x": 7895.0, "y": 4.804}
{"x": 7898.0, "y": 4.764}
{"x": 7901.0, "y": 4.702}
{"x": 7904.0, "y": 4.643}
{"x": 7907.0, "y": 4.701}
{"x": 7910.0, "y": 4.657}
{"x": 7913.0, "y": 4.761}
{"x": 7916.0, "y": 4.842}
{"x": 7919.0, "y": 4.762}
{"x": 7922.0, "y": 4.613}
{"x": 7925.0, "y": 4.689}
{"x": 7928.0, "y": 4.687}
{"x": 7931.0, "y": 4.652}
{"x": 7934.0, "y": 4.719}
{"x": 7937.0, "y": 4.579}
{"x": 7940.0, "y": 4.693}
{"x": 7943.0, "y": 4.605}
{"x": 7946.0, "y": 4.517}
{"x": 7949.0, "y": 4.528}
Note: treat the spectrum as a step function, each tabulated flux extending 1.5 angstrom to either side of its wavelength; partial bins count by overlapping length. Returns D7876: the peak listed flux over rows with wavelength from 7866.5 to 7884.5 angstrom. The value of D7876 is 4.837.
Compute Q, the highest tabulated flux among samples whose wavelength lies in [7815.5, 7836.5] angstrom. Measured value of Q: 4.778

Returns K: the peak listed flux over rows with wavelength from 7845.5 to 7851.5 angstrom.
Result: 4.647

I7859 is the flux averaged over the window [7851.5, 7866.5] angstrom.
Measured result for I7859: 4.74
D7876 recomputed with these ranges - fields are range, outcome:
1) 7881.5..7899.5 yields 4.811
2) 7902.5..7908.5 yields 4.701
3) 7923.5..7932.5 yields 4.689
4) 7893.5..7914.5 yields 4.804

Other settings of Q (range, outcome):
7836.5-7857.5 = 4.798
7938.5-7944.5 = 4.693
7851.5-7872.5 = 4.785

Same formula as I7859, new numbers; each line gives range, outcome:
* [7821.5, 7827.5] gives 4.7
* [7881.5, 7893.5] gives 4.73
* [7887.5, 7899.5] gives 4.78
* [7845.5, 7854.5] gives 4.62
